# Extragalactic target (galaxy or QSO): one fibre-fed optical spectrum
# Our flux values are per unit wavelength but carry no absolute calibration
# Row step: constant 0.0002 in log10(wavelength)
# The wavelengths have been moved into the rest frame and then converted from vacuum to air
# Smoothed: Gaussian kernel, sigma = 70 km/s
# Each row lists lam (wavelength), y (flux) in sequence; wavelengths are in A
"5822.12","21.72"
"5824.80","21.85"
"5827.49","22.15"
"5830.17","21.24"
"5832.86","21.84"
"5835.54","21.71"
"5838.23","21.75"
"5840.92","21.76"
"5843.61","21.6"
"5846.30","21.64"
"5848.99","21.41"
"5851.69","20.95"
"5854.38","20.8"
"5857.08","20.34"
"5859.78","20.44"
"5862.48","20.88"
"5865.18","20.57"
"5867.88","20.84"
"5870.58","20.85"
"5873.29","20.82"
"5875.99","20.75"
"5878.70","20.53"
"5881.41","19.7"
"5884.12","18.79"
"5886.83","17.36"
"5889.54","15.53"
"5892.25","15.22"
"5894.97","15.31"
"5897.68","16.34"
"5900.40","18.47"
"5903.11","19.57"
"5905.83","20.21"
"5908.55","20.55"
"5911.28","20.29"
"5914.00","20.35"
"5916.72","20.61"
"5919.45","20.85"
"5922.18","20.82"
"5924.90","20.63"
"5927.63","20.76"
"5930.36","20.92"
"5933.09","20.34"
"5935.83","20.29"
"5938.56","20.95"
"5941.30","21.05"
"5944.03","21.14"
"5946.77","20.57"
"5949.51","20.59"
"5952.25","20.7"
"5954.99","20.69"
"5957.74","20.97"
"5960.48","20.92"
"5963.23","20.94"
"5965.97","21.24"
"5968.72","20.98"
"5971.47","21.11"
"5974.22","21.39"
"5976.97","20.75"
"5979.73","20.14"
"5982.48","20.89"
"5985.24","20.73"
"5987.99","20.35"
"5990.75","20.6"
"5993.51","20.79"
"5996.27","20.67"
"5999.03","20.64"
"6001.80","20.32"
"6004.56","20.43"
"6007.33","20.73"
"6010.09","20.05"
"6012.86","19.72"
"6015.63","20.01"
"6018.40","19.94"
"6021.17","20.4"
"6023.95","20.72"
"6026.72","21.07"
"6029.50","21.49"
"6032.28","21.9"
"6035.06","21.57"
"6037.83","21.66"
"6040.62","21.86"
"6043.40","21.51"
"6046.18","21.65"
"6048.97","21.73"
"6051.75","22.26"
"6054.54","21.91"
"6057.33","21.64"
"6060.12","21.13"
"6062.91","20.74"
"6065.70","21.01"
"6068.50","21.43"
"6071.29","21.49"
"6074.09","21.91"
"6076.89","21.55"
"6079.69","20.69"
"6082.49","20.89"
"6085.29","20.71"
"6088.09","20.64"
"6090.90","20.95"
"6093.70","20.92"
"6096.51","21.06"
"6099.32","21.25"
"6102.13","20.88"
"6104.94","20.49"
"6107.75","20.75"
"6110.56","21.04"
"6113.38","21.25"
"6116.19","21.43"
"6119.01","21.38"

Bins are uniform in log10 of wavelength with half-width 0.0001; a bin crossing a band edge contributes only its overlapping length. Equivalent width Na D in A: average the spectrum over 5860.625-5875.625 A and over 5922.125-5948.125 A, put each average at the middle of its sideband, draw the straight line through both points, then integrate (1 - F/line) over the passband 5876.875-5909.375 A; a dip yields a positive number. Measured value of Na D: 4.1 A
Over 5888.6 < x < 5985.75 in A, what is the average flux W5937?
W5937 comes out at 20.1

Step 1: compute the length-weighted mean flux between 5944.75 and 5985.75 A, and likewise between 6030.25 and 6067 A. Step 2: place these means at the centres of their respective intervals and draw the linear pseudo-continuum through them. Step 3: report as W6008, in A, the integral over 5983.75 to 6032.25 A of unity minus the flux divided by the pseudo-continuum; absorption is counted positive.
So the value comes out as 1.54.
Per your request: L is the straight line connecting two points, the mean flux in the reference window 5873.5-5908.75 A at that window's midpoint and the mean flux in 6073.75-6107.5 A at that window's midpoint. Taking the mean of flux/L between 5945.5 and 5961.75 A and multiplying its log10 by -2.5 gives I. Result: -0.086 mag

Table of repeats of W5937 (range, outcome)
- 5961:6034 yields 20.7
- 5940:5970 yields 20.9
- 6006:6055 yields 21.1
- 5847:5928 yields 19.7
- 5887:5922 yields 18.6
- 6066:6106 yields 21.1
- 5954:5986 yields 20.9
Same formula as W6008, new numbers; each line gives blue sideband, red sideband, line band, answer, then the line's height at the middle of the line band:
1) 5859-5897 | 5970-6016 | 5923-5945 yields -1.1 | 19.8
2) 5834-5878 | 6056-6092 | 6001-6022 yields 0.9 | 21.1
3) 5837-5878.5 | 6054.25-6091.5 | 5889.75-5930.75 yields 3.5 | 21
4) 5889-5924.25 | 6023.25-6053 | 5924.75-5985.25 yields -2.8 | 19.9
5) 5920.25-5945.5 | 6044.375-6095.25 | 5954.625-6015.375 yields 0.9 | 21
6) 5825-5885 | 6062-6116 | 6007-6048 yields 0.1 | 21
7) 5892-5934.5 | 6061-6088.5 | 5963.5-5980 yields -0.7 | 20.1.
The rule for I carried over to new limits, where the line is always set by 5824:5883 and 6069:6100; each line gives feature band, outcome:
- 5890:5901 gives 0.29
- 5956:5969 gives 0.00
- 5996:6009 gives 0.03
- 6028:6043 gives -0.03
